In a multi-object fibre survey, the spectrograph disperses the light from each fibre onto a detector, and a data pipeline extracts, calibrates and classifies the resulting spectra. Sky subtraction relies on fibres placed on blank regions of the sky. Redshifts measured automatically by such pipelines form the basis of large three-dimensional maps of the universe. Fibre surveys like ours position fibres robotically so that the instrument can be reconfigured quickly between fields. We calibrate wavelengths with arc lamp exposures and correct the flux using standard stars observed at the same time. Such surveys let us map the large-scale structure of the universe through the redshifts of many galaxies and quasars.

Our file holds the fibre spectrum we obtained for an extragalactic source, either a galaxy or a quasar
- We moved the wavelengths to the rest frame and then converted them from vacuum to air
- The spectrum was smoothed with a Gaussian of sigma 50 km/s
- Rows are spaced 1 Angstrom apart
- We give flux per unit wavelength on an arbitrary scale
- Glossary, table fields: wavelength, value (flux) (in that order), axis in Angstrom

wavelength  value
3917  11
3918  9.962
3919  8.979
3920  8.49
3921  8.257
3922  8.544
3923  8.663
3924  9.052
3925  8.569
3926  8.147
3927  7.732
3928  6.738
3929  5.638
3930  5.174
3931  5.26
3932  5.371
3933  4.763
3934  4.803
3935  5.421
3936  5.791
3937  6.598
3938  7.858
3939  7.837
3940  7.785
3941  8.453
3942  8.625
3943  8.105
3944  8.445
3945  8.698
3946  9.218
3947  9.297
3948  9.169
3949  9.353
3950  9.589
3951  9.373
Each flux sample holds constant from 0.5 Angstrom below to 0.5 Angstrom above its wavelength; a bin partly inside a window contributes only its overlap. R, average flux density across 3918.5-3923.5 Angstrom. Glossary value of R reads 8.59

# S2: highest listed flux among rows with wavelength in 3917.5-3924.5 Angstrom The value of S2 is 9.962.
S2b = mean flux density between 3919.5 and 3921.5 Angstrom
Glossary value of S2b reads 8.37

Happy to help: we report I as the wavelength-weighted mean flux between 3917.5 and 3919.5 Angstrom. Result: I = 9.47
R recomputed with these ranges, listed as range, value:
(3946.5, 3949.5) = 9.27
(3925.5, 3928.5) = 7.54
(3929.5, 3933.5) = 5.14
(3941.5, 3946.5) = 8.62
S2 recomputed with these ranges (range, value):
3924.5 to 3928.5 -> 8.569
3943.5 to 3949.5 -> 9.353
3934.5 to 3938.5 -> 7.858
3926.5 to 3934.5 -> 7.732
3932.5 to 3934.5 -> 4.803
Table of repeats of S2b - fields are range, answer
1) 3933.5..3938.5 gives 6.09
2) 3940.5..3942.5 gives 8.54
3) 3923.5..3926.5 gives 8.59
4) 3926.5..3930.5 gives 6.32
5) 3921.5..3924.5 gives 8.75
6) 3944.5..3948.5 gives 9.1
